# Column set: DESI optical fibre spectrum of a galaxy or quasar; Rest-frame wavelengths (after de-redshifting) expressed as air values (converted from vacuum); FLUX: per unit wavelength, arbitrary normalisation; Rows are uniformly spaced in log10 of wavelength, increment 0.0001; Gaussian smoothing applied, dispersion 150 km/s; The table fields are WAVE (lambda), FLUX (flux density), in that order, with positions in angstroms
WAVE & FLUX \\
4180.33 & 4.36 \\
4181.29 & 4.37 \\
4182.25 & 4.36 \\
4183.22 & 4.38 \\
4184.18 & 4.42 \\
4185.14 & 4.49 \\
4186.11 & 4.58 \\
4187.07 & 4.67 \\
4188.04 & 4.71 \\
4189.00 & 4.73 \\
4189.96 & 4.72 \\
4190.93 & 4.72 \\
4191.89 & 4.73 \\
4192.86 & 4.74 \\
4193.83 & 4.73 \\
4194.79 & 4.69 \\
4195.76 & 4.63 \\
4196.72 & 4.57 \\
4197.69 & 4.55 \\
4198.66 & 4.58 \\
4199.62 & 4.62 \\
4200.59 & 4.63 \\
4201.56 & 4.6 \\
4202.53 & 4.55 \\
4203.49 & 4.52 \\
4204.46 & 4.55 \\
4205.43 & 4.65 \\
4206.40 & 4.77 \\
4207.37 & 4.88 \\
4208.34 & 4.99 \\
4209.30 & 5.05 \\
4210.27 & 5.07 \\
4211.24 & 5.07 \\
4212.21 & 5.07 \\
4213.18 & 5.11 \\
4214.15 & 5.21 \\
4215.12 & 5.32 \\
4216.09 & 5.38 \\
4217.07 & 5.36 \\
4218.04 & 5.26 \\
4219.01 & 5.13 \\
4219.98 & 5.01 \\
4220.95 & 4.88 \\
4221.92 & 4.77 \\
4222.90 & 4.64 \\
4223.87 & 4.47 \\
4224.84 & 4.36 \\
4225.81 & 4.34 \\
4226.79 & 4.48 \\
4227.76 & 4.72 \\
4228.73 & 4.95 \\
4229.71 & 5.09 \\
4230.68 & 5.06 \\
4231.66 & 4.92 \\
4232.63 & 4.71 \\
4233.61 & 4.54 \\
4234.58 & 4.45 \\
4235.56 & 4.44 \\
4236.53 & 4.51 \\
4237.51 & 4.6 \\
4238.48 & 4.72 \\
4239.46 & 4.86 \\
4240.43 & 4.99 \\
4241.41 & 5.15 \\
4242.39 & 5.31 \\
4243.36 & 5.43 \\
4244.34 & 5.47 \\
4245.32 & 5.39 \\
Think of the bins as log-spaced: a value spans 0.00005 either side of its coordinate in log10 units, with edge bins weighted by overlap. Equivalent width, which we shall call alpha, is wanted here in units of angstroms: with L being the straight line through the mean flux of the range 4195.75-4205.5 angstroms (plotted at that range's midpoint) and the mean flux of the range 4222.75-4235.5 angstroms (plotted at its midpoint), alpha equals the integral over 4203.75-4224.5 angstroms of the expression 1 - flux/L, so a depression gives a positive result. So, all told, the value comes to -1.6 angstroms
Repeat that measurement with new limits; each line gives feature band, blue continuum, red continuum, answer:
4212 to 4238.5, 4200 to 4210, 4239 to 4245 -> 0.8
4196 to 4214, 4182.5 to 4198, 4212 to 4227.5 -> 0.0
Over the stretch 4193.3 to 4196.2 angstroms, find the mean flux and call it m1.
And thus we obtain 4.68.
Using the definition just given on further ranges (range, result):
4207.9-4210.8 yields 5.05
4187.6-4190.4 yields 4.74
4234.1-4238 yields 4.5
